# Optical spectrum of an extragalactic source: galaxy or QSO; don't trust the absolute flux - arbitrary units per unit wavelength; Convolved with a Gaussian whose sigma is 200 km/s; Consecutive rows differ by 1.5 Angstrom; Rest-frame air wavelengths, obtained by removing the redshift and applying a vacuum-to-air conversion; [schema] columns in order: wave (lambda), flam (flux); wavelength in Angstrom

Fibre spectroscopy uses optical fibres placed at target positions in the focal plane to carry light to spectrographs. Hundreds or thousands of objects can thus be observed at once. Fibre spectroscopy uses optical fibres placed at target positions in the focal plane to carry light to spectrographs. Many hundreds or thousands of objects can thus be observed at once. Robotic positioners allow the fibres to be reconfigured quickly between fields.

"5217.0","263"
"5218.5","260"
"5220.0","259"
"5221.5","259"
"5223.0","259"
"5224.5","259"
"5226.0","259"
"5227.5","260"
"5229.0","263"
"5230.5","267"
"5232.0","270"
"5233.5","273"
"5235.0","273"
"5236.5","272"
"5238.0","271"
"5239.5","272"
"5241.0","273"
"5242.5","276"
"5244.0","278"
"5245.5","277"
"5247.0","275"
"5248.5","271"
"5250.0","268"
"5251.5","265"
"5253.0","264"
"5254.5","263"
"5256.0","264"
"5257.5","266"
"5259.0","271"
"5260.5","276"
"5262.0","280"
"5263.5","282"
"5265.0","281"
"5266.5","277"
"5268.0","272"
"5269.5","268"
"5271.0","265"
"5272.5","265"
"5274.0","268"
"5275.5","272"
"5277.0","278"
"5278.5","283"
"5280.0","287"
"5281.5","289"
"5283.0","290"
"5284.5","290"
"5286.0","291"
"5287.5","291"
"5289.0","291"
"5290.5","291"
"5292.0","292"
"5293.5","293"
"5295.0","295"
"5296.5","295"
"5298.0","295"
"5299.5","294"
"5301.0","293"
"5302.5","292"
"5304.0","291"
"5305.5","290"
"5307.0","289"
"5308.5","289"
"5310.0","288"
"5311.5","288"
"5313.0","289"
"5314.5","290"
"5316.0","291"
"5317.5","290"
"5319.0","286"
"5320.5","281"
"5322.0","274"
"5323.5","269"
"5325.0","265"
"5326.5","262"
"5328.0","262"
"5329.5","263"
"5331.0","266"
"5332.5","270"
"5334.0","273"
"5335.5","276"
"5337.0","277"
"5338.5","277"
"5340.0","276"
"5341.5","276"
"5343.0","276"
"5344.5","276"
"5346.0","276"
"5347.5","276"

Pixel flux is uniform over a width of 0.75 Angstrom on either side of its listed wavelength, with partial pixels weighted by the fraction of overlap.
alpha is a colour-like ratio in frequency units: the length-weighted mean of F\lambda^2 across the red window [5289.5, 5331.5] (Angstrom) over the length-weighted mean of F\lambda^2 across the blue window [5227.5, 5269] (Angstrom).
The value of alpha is 1.07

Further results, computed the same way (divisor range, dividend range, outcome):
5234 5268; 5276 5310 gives 1.08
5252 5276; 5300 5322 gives 1.08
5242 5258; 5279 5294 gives 1.09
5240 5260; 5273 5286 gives 1.06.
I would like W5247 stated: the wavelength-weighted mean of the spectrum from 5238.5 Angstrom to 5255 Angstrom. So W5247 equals 271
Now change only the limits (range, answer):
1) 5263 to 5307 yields 285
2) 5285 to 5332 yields 285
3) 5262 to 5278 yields 273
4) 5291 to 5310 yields 292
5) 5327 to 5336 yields 268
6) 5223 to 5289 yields 273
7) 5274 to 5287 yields 284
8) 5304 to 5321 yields 288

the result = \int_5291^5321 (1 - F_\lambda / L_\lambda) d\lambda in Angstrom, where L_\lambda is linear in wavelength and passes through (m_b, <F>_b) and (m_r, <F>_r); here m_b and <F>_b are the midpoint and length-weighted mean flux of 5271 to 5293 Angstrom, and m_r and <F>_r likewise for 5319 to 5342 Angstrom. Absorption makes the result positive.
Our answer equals -1.4 Angstrom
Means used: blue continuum 284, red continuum 272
